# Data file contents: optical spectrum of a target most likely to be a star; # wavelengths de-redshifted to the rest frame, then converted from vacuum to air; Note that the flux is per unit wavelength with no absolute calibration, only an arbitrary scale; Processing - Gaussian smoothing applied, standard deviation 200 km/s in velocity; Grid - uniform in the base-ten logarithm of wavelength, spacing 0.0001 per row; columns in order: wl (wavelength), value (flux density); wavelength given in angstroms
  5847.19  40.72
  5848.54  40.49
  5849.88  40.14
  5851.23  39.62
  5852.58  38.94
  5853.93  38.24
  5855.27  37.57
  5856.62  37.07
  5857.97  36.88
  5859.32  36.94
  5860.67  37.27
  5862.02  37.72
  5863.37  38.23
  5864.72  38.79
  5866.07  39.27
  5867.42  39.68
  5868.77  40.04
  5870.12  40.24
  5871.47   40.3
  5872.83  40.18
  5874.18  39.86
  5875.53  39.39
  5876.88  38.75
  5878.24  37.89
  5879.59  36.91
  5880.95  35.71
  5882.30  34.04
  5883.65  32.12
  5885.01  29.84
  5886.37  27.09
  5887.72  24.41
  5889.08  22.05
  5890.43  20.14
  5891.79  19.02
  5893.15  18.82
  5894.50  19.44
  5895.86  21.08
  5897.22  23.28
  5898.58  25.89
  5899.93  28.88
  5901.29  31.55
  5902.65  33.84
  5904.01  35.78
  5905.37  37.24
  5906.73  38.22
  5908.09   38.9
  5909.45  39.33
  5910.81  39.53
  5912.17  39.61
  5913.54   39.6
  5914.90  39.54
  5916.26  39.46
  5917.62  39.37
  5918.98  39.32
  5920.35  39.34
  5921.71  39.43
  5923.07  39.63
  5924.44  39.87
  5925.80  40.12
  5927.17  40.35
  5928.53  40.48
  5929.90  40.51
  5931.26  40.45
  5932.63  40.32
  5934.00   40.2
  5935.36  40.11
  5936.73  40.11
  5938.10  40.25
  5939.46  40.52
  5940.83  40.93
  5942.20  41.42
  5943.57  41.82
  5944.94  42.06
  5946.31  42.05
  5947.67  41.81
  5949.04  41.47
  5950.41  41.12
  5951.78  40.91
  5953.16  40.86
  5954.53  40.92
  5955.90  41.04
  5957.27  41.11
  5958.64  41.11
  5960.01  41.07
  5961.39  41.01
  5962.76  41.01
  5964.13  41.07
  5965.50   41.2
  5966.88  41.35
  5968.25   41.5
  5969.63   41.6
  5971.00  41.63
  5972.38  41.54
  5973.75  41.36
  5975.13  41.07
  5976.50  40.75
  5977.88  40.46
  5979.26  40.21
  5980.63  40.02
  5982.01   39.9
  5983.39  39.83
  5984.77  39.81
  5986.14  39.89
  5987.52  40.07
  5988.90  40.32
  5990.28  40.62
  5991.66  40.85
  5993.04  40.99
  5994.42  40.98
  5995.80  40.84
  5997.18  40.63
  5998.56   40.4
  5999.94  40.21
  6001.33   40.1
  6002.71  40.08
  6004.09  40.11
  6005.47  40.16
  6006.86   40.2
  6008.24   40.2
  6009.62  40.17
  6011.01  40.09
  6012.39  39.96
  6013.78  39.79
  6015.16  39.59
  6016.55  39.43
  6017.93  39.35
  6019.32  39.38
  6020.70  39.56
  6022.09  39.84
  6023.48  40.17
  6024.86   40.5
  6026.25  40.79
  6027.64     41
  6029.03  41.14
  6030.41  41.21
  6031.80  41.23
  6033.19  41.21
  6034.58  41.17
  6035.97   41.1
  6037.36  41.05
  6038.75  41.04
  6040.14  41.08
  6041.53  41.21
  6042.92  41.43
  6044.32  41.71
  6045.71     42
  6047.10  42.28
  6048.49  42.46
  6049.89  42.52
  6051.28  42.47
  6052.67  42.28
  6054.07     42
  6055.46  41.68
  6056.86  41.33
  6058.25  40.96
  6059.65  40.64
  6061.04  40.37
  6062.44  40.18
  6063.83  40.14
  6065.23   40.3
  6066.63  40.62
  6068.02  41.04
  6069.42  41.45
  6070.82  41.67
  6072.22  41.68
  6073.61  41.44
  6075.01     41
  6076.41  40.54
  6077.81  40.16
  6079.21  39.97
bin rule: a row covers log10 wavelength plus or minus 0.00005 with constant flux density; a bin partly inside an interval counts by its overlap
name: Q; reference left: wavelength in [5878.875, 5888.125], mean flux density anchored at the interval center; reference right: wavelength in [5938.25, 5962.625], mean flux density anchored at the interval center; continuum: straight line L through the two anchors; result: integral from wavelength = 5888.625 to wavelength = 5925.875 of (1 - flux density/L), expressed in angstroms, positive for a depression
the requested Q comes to 2.3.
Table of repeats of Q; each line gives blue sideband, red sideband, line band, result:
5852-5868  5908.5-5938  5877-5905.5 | 7.72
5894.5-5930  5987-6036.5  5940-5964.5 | -2.21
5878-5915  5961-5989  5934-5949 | -1.87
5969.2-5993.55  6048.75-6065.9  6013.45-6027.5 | 0.36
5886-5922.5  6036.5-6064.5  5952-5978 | -3.82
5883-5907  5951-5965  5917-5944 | -4.19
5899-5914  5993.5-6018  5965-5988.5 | -1.00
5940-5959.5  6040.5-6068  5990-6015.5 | 0.64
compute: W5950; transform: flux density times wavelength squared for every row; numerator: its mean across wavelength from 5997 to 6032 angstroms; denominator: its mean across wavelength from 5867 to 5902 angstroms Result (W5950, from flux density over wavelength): 1.36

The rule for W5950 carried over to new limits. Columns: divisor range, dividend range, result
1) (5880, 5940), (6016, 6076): 1.25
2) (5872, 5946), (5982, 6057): 1.19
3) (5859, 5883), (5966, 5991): 1.10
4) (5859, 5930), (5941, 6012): 1.20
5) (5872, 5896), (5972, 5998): 1.40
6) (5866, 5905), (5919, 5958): 1.32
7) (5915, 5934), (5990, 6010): 1.04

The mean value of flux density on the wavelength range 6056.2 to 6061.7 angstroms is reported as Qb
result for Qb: 40.9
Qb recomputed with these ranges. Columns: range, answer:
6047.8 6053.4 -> 42.4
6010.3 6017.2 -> 39.7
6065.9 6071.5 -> 41.2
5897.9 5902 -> 28.8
